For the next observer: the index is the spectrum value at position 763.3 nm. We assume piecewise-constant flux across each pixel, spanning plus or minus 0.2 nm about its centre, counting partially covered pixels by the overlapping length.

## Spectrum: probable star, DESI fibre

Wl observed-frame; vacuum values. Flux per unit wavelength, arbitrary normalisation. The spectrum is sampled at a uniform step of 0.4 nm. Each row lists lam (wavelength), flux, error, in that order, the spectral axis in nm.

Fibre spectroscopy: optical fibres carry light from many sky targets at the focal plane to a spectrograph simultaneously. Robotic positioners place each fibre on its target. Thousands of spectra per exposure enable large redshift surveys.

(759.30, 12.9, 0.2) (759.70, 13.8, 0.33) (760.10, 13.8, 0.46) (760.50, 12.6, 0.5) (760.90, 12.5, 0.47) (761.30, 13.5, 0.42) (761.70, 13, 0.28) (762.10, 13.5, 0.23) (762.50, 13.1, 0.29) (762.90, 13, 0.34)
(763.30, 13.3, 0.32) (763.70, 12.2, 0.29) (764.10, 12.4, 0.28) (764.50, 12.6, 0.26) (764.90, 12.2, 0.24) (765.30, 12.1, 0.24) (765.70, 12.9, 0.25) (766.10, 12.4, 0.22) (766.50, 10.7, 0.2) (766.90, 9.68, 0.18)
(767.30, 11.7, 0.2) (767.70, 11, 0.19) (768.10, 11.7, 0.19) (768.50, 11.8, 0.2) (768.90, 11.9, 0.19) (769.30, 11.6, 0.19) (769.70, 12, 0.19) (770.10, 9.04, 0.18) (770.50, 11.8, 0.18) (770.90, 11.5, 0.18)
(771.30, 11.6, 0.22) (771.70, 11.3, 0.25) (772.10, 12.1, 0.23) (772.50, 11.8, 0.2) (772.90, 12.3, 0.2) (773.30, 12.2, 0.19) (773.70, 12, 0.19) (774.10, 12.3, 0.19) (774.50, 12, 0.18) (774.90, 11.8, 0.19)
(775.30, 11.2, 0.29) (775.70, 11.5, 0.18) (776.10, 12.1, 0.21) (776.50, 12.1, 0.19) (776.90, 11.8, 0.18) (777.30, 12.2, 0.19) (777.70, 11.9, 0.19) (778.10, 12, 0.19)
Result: 13.3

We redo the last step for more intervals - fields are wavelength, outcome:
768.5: 11.8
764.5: 12.6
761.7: 13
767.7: 11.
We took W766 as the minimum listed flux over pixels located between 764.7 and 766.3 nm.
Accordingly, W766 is 12.1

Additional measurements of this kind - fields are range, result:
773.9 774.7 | 12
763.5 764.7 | 12.2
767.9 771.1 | 9.04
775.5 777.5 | 11.5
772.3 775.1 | 11.8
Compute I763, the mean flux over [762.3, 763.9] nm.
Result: 12.9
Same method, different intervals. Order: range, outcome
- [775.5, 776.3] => 11.8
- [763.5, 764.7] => 12.4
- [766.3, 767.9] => 10.8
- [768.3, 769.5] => 11.8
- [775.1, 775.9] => 11.3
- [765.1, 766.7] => 12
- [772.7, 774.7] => 12.2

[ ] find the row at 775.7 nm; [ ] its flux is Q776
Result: 11.5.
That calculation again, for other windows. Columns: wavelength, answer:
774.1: 12.3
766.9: 9.68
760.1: 13.8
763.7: 12.2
